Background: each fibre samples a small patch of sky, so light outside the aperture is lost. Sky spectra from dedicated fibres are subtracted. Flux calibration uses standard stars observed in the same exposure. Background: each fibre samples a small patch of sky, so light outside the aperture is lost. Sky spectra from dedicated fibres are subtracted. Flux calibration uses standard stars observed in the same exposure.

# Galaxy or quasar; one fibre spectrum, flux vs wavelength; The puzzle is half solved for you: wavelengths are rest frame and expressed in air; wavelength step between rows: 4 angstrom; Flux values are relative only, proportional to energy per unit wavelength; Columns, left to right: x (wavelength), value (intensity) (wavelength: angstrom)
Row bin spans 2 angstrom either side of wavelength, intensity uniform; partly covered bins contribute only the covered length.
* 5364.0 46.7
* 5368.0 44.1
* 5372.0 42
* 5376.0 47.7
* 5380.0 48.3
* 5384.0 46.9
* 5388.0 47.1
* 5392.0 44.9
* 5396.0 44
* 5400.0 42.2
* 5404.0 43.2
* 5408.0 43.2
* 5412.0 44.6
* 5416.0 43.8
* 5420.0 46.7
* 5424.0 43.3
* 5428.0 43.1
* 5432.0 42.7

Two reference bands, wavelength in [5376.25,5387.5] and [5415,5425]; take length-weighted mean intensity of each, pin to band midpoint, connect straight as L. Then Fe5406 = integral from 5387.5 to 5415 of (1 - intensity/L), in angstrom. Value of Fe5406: 1.3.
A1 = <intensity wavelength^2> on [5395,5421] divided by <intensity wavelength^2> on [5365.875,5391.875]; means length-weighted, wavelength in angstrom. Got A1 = 0.96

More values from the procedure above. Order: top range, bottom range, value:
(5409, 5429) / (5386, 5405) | 1.01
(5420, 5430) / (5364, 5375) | 1.02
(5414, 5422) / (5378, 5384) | 0.96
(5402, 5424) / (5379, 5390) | 0.94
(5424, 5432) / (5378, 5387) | 0.92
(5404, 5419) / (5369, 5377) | 1.00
